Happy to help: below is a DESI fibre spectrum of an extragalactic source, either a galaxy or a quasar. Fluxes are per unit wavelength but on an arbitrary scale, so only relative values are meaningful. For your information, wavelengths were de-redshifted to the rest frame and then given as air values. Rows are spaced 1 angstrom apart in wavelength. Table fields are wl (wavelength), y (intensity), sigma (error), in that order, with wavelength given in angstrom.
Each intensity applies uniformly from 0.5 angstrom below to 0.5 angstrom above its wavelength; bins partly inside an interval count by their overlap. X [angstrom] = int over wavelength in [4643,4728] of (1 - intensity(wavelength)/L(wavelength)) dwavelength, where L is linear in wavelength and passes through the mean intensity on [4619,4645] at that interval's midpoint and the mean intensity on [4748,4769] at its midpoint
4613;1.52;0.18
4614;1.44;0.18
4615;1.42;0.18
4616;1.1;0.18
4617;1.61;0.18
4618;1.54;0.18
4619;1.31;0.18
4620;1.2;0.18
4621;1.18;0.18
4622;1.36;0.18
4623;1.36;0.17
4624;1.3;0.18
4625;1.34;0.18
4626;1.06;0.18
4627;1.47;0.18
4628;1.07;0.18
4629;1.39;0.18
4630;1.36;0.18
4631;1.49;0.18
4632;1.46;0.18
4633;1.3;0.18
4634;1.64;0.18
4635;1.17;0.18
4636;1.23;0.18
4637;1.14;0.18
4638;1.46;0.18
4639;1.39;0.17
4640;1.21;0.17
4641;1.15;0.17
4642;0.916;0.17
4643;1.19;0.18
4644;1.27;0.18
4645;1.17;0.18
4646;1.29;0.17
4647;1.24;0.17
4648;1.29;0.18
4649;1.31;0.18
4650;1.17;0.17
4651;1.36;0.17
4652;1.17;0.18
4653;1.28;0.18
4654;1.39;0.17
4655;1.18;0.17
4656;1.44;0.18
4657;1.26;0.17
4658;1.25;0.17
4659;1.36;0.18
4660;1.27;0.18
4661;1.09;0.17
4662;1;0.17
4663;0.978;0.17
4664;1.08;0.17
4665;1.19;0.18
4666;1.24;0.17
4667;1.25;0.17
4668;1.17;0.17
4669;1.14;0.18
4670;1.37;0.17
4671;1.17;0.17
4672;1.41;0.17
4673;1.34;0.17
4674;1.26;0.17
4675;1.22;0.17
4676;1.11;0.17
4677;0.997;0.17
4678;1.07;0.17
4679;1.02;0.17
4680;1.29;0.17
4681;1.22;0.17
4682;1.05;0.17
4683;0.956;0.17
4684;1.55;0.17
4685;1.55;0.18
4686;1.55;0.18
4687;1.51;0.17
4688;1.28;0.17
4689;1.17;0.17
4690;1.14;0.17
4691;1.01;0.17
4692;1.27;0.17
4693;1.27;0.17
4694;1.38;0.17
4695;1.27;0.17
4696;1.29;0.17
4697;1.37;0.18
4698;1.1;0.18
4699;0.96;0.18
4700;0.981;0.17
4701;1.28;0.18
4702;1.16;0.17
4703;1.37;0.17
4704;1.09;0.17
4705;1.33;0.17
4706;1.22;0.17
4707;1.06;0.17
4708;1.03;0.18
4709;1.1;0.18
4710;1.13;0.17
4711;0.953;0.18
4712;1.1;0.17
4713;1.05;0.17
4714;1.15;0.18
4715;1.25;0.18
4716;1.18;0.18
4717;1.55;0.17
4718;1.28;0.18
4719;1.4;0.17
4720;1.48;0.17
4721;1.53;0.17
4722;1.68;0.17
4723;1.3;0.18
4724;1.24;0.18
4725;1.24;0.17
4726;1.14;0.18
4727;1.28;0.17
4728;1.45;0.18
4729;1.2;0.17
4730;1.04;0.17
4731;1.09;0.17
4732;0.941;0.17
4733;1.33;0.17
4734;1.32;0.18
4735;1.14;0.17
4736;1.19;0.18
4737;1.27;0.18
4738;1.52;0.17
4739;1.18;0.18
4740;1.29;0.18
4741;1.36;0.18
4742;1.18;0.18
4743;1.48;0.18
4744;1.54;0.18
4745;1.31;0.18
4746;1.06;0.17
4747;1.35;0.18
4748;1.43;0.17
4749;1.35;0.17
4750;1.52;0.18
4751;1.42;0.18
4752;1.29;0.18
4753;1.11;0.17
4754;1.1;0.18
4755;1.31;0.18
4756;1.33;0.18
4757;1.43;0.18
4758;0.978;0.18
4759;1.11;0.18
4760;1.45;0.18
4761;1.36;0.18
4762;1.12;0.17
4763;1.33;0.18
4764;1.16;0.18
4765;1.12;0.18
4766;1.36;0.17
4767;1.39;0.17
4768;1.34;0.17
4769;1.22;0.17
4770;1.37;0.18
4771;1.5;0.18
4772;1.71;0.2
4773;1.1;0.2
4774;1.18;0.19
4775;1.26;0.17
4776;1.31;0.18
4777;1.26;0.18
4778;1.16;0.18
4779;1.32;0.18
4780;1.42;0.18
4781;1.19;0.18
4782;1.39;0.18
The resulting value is 3.2 angstrom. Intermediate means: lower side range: 1.28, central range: 1.23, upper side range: 1.28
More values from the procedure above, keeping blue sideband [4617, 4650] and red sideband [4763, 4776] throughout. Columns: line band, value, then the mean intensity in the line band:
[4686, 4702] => 0.90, 1.23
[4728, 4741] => 0.81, 1.22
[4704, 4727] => 1.07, 1.24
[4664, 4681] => 1.28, 1.2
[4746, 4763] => 0.29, 1.29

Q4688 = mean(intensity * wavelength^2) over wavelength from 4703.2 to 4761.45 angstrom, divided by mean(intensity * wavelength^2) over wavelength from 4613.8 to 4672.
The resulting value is 1.03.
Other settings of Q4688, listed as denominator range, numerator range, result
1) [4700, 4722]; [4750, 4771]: 1.06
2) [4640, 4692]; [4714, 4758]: 1.09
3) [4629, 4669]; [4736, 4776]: 1.09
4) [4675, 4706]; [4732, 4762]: 1.08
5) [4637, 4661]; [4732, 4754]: 1.08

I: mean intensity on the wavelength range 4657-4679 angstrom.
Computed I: 1.19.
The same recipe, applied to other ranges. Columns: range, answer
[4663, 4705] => 1.22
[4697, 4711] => 1.14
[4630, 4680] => 1.24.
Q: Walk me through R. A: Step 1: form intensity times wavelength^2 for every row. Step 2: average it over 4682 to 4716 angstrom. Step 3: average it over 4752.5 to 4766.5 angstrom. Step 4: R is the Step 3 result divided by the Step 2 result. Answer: 1.0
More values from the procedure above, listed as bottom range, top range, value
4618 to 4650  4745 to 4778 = 1.06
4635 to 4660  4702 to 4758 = 1.04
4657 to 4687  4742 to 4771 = 1.11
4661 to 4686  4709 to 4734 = 1.06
